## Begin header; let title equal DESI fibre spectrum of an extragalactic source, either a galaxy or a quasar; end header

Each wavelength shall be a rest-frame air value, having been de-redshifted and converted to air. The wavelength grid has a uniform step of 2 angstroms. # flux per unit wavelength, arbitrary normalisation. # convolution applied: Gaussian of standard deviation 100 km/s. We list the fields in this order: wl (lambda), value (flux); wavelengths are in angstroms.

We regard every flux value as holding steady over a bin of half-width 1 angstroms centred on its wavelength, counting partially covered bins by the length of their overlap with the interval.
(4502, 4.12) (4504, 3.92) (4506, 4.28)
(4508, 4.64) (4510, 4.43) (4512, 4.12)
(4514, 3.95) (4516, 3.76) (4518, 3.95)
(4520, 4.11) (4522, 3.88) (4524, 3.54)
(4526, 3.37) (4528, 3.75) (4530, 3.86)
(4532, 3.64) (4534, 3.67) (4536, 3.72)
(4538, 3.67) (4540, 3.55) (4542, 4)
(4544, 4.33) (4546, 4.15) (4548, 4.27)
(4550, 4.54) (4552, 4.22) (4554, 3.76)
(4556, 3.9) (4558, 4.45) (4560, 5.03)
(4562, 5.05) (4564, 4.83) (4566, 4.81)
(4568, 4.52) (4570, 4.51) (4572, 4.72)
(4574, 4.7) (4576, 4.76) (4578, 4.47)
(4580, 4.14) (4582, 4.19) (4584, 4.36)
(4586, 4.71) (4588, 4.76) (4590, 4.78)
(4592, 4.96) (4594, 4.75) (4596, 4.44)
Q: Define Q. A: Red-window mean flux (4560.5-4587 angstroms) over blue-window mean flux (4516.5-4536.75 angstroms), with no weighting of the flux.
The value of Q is 1.2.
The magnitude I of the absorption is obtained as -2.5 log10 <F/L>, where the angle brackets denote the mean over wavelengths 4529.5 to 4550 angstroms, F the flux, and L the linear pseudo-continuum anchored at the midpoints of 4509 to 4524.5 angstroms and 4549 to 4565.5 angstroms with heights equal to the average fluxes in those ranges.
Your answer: 0.09 mag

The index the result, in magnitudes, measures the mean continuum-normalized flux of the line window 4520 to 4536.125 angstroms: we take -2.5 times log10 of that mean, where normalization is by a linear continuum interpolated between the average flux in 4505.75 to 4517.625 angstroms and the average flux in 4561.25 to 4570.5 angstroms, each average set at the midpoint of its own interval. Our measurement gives 0.17 mag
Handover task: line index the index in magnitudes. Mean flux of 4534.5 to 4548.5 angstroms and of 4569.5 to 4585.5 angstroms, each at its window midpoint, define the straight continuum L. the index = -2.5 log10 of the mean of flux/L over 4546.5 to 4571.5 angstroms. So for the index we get -0.071 mag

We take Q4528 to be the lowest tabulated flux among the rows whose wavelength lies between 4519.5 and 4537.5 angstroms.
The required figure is 3.37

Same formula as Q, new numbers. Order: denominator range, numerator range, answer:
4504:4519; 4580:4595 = 1.11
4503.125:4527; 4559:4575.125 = 1.19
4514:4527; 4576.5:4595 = 1.21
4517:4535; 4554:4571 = 1.22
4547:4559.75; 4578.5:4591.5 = 1.06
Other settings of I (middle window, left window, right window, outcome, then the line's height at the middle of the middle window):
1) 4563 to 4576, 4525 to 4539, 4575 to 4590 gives -0.10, 4.29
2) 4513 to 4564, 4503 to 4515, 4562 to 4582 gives 0.10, 4.4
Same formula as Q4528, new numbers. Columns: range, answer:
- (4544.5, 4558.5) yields 3.76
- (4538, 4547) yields 3.55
